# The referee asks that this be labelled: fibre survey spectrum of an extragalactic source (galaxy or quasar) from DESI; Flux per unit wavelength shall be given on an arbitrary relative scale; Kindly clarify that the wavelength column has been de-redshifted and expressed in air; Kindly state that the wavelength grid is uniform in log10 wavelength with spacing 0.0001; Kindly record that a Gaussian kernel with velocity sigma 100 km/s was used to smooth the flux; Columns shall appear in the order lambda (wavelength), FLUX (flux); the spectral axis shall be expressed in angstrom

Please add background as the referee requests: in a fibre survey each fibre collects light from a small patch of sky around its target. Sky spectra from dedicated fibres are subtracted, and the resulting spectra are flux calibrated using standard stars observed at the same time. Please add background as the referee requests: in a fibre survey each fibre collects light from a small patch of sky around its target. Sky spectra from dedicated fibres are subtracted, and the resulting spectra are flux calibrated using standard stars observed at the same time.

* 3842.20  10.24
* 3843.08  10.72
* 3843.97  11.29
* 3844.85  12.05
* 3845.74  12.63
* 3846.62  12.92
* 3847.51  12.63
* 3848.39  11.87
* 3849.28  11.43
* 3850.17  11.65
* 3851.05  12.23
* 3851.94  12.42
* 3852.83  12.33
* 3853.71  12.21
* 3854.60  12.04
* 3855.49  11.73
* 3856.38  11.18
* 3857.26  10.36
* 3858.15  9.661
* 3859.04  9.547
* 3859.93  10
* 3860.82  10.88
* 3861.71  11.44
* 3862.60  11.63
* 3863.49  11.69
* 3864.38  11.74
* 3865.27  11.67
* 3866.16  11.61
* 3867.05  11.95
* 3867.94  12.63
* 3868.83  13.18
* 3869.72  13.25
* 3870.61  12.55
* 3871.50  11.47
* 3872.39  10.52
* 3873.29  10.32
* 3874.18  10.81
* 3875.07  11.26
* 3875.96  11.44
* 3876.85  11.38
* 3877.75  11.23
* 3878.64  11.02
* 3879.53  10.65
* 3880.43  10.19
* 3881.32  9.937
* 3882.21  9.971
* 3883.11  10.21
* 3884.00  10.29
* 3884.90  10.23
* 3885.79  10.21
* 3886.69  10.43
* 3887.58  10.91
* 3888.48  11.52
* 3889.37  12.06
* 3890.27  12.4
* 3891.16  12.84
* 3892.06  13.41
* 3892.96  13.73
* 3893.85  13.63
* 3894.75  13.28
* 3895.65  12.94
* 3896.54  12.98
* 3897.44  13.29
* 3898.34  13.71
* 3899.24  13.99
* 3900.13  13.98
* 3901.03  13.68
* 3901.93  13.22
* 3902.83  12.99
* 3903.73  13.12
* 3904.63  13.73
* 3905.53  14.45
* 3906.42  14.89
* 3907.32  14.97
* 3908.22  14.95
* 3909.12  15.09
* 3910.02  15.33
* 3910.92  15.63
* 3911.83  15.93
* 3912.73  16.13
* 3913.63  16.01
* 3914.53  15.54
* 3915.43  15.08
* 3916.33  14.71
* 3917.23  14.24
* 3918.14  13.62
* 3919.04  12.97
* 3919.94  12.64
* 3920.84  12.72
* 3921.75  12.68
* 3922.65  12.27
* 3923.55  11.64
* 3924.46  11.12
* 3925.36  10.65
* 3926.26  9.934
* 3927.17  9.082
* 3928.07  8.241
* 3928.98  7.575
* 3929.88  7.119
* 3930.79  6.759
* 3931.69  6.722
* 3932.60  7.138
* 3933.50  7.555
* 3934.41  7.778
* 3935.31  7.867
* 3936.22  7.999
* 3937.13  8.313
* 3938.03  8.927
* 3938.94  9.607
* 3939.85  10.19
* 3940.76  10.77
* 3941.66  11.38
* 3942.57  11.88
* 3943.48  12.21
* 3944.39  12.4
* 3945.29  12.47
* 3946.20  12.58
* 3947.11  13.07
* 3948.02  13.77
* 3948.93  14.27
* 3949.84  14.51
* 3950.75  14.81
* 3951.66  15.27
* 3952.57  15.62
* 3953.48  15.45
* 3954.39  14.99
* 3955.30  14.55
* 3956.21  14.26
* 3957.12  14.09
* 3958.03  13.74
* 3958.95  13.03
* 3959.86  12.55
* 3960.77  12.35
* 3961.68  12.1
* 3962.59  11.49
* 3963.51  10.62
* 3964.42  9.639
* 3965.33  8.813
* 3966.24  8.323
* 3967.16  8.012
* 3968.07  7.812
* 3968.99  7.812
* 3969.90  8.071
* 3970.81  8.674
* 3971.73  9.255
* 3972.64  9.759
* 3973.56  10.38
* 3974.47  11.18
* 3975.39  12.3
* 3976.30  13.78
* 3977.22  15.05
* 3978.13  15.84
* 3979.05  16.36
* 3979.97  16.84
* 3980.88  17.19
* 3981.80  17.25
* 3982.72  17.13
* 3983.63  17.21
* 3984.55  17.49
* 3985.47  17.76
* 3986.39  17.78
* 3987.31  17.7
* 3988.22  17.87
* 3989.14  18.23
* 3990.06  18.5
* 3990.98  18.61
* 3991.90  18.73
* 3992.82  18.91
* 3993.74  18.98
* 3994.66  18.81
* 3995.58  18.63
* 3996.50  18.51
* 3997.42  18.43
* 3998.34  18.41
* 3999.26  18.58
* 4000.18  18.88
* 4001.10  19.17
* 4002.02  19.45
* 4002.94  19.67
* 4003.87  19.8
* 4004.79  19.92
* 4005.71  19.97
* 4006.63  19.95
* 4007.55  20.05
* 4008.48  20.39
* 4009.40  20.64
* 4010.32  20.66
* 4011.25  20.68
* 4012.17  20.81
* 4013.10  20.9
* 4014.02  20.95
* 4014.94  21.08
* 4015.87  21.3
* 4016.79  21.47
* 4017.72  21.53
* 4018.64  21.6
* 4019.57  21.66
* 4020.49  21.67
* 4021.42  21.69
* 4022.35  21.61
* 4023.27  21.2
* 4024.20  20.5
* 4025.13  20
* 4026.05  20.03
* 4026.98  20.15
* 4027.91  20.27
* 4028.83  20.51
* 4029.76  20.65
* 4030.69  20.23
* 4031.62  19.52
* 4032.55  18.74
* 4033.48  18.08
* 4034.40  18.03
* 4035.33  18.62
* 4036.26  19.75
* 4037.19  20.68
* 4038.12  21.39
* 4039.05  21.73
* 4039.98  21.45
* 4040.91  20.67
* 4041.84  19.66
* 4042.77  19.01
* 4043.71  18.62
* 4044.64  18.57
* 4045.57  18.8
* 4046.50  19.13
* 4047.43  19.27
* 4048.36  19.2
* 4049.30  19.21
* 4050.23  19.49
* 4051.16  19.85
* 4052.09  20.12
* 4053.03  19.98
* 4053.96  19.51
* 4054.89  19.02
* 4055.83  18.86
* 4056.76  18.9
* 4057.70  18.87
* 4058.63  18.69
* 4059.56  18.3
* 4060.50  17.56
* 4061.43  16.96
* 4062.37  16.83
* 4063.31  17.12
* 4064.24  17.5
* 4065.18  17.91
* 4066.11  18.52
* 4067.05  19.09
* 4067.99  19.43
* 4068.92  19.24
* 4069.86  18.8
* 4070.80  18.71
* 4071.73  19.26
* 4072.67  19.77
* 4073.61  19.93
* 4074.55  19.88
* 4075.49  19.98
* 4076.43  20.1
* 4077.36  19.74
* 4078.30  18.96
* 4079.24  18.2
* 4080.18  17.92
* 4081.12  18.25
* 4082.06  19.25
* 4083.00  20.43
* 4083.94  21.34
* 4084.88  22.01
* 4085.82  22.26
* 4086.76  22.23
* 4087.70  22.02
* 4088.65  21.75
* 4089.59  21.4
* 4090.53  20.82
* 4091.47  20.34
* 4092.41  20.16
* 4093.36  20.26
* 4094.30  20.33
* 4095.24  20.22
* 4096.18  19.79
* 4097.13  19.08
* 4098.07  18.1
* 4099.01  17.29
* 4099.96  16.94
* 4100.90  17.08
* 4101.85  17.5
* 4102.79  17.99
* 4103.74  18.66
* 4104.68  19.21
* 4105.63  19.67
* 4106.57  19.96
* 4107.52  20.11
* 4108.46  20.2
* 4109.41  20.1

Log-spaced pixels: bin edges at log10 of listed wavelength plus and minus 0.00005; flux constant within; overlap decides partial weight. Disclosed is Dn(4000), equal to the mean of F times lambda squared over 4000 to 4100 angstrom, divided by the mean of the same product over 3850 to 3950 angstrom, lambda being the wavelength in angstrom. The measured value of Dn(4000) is 1.80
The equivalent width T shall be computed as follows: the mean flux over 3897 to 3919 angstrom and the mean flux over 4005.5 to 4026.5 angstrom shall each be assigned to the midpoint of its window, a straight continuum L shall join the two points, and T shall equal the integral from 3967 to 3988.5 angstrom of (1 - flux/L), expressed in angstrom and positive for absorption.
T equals 5.7 angstrom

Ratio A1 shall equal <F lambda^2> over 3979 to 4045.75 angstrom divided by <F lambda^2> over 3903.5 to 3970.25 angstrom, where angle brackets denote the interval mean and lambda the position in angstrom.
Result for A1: 1.7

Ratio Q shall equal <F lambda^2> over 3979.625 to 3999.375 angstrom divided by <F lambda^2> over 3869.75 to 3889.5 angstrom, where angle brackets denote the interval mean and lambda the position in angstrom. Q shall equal 1.76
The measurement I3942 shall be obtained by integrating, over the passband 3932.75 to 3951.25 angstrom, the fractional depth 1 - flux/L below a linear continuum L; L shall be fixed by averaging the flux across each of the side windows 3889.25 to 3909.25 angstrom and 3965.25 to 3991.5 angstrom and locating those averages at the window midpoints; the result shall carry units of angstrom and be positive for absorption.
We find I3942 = 3.7 angstrom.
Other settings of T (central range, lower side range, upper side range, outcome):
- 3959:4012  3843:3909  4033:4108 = 1.7 angstrom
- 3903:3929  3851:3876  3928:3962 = -4.3 angstrom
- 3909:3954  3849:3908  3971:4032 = 8.8 angstrom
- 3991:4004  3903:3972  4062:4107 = -3.4 angstrom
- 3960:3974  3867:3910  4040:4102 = 5.2 angstrom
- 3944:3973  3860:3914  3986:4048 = 7.8 angstrom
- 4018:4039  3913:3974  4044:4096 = -4.5 angstrom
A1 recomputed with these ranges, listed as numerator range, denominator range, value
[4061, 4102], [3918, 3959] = 1.82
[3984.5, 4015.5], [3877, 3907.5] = 1.65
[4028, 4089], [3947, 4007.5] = 1.33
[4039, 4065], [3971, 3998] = 1.20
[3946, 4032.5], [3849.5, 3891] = 1.58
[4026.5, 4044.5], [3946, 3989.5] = 1.52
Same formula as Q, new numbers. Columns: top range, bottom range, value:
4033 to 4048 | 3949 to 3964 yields 1.49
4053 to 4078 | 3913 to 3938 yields 1.89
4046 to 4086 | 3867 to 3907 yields 1.72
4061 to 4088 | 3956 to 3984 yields 1.66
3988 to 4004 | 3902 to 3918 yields 1.32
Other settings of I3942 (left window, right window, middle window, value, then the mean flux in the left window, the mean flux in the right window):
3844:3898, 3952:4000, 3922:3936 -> 4.67 angstrom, 11.6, 14.5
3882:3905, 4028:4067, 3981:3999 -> -1.61 angstrom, 12.4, 19.2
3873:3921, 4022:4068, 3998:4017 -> -2.58 angstrom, 12.9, 19.3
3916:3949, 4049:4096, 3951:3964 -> -1.51 angstrom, 10.6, 19.5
